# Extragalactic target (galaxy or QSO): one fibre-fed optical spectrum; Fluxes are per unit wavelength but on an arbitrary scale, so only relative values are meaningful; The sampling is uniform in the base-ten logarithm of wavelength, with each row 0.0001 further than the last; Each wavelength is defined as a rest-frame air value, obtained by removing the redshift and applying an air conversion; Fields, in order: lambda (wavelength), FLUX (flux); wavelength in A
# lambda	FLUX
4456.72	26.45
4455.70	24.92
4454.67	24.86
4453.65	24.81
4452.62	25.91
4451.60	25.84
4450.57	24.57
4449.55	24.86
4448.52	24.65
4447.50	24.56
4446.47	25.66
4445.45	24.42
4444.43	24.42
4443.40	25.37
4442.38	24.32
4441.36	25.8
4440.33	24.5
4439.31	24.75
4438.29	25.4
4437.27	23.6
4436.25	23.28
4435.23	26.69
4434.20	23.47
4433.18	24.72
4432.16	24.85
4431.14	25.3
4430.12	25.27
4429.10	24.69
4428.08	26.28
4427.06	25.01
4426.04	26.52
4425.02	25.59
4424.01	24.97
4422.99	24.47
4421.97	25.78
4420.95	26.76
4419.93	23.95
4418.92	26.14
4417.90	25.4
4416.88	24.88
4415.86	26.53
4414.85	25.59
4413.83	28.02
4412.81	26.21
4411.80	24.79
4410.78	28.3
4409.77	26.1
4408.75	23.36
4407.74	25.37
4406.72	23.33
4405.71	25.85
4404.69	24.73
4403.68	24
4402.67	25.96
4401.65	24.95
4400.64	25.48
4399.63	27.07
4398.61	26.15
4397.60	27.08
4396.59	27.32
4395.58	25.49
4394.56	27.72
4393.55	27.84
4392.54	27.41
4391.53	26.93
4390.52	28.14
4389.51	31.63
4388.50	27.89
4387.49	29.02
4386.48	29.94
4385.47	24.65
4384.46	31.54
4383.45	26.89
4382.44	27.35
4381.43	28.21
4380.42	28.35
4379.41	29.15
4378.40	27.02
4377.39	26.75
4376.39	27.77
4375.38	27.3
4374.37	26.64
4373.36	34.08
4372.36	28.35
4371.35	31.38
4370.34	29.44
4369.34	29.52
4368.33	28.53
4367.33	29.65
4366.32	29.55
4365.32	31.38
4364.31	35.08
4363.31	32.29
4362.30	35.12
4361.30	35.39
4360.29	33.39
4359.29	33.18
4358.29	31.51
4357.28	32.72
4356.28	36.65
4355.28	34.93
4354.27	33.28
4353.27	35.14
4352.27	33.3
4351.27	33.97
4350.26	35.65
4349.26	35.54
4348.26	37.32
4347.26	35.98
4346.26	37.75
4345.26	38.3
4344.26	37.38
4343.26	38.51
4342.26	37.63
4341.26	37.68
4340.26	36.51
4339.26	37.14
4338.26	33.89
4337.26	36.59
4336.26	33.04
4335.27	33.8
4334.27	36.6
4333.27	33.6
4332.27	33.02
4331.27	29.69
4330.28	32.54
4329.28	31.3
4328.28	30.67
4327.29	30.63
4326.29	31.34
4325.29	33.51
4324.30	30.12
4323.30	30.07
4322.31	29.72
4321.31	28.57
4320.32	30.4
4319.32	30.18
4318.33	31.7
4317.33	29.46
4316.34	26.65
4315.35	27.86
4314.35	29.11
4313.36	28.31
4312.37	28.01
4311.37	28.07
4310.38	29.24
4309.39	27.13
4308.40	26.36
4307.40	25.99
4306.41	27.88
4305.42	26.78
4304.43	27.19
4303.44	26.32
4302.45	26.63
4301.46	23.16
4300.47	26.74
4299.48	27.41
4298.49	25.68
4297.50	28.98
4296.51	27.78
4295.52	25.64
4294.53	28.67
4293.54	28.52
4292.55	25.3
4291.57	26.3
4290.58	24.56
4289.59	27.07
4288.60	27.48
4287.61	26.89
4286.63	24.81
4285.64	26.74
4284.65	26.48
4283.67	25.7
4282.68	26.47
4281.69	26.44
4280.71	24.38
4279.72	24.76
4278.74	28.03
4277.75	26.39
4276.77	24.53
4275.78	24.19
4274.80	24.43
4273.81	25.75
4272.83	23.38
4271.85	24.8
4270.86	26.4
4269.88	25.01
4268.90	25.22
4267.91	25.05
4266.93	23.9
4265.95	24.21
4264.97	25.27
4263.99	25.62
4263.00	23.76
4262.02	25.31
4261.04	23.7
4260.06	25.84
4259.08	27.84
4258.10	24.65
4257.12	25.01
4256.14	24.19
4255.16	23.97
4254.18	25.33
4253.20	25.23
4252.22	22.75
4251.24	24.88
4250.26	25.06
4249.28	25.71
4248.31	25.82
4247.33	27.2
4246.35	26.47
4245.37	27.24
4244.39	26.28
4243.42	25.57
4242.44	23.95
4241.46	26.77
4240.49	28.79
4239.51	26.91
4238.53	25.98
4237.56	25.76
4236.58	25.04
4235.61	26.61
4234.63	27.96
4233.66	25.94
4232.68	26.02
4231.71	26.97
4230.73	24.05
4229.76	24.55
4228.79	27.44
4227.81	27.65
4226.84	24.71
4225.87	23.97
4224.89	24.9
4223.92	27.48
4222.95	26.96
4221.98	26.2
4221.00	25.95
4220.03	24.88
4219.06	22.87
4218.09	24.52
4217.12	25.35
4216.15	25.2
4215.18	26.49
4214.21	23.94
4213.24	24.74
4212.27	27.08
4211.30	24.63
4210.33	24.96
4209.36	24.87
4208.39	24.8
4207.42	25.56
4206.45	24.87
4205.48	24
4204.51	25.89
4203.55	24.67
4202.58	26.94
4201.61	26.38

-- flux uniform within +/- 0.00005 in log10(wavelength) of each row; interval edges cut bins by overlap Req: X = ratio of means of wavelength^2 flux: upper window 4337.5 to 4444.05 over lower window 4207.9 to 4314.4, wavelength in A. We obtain 1.18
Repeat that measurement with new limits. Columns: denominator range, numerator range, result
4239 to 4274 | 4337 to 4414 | 1.26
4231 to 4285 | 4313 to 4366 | 1.36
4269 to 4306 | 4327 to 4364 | 1.36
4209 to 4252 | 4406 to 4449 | 1.07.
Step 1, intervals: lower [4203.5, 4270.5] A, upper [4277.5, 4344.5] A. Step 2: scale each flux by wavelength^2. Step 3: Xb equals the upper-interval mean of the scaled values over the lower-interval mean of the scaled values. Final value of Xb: 1.20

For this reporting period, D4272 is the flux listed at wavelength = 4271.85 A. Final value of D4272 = 24.8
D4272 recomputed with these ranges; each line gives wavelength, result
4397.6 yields 27.08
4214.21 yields 23.94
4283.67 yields 25.7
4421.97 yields 25.78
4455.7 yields 24.92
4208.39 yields 24.8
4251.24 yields 24.88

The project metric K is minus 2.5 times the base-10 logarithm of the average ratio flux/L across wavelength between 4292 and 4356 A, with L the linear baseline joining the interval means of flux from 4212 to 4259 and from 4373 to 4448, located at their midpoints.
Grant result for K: -0.201 mag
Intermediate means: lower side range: 25.7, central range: 31.2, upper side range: 26.2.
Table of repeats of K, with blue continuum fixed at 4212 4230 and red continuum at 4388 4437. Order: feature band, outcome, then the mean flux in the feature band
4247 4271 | 0.02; 25.1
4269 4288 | 0.00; 25.6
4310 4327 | -0.15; 29.6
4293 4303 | -0.05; 26.9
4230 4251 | -0.03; 26.2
